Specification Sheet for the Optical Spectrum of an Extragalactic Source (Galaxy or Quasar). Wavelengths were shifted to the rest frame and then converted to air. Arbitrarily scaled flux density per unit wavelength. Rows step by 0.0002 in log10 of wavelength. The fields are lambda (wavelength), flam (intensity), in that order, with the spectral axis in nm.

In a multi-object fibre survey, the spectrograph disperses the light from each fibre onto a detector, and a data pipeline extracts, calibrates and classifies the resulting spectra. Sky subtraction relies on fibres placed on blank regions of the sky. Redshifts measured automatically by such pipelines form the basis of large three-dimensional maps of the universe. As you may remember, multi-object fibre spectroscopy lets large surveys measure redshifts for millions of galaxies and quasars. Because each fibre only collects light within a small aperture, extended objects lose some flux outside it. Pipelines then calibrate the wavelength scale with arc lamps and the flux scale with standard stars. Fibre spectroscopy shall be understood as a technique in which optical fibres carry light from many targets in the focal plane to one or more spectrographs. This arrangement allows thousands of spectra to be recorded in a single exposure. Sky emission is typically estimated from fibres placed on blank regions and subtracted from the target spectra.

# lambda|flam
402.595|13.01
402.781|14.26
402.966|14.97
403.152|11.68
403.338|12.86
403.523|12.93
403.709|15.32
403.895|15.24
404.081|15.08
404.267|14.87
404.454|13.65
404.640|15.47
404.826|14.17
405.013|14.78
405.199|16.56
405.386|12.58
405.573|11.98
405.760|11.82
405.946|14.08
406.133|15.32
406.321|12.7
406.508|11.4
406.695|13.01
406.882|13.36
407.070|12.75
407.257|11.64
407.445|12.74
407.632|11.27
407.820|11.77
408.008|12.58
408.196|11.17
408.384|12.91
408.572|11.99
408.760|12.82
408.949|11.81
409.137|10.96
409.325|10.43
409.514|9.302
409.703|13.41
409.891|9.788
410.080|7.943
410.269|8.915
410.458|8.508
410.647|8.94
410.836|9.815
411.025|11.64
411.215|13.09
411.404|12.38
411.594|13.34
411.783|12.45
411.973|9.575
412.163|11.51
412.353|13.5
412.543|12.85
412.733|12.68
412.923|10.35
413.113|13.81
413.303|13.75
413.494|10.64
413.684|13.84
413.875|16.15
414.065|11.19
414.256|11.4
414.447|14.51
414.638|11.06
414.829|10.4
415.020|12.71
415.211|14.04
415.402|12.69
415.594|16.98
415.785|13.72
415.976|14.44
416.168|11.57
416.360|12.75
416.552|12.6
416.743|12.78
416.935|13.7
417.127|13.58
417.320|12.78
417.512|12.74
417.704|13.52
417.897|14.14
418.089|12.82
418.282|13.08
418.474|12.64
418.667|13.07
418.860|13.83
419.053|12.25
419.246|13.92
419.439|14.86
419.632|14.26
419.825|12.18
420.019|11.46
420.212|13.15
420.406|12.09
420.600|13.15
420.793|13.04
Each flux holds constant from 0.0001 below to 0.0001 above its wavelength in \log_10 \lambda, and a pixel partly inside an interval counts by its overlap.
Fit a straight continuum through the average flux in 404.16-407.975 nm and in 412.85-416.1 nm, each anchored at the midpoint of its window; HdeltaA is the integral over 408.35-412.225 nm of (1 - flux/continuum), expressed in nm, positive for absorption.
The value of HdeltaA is 0.64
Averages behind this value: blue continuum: 13.3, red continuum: 13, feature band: 11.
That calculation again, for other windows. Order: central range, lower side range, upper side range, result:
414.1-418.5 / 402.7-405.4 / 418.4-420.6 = 0.09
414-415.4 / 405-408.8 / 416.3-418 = 0.09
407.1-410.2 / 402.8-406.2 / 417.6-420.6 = 0.54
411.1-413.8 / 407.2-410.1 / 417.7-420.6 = -0.08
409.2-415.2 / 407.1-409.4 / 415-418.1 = 0.47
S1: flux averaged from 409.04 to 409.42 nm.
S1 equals 10.7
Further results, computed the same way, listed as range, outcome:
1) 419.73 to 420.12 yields 11.8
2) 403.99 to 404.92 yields 14.6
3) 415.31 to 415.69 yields 14.8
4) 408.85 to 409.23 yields 11.4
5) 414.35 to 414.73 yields 12.8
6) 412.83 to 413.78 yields 12.5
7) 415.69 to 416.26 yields 13.3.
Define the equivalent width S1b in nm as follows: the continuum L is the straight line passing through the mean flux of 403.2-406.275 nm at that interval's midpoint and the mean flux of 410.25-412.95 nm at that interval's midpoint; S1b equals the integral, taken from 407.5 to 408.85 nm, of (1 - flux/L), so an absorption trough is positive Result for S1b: 0.07 nm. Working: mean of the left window 14.1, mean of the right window 11.4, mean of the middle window 12.1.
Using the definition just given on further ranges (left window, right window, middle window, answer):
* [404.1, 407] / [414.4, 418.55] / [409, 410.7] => 0.46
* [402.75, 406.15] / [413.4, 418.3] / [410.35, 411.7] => 0.24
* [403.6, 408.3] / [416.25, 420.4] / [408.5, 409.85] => 0.19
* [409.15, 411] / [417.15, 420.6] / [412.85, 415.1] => -0.25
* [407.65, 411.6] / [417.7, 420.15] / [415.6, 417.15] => -0.09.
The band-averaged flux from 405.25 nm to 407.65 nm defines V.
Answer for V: 12.8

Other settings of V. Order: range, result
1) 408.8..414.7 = 11.6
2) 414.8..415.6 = 13.2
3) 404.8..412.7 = 12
